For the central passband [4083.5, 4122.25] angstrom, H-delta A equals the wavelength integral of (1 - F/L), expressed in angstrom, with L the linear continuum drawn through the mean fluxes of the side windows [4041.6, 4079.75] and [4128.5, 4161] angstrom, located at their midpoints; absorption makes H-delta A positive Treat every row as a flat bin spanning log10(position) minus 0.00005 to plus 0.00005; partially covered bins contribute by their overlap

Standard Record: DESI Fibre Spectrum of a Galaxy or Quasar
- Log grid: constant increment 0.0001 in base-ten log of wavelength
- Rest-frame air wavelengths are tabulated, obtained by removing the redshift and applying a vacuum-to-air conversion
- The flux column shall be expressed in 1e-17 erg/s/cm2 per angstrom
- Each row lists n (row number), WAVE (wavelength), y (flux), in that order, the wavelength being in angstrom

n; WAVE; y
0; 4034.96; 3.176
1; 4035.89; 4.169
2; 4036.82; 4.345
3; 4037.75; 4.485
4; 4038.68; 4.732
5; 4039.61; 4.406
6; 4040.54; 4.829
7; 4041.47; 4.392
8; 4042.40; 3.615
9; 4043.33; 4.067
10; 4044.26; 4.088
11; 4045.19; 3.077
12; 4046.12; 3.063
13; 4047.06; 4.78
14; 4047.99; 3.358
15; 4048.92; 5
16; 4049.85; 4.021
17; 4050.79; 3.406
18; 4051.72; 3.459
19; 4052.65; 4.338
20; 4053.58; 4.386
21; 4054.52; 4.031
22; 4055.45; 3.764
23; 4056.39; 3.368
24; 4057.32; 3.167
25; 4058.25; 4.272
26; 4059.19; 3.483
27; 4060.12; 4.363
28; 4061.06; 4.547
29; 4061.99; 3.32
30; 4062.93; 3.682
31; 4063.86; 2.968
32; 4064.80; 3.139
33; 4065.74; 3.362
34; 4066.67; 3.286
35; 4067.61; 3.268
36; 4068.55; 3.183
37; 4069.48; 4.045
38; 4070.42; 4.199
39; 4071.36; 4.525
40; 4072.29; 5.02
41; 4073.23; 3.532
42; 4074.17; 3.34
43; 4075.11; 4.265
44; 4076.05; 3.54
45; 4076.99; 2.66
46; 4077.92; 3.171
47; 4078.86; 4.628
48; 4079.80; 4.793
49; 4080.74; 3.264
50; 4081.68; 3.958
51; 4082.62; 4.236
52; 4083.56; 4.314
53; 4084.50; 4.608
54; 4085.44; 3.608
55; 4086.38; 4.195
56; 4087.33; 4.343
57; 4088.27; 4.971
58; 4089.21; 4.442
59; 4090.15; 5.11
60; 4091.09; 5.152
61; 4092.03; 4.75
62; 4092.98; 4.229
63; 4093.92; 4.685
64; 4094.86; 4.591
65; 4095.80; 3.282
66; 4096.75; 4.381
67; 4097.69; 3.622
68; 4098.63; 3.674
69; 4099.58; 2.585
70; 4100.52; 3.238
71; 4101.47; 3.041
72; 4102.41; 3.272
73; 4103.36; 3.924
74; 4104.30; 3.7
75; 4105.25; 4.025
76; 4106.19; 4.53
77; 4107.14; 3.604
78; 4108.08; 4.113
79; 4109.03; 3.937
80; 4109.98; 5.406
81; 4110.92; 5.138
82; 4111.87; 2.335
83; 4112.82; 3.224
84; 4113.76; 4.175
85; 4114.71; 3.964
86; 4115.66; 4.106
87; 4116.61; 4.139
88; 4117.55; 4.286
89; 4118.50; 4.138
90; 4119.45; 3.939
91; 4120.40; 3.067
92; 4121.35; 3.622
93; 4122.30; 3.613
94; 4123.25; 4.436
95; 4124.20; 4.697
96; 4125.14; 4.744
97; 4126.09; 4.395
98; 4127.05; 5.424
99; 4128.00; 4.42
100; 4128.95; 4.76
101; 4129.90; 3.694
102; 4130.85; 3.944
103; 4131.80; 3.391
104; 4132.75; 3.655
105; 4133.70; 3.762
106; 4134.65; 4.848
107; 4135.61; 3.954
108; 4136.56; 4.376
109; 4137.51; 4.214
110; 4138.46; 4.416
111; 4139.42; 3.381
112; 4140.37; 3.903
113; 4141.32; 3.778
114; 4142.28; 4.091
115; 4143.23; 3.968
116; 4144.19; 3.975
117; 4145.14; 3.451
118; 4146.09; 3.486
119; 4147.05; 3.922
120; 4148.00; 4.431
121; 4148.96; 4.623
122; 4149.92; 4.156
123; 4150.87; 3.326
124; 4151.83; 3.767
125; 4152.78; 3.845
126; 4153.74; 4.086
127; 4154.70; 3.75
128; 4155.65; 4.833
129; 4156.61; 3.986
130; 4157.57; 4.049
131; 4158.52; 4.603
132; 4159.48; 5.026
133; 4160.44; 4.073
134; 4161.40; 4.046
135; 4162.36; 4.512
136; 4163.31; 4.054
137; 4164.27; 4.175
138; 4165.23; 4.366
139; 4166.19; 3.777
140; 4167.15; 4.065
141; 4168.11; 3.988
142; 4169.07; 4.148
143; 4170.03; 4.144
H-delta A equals -1.1 angstrom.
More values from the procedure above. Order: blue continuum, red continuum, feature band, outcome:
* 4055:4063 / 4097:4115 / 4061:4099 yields -2.21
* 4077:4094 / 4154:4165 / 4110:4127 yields 0.87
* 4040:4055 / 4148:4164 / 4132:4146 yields 0.65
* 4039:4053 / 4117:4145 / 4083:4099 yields -1.21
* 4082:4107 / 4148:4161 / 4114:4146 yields 0.51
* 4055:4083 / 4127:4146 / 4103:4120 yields -0.48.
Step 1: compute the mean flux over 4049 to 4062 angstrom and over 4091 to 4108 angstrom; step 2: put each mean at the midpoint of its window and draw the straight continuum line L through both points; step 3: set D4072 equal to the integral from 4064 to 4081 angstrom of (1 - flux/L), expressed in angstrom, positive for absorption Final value 0.7 angstrom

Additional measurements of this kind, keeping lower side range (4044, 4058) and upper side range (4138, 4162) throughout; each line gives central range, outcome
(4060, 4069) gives 0.87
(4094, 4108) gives 0.77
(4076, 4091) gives -1.01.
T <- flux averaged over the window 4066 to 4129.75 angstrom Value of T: 4.04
